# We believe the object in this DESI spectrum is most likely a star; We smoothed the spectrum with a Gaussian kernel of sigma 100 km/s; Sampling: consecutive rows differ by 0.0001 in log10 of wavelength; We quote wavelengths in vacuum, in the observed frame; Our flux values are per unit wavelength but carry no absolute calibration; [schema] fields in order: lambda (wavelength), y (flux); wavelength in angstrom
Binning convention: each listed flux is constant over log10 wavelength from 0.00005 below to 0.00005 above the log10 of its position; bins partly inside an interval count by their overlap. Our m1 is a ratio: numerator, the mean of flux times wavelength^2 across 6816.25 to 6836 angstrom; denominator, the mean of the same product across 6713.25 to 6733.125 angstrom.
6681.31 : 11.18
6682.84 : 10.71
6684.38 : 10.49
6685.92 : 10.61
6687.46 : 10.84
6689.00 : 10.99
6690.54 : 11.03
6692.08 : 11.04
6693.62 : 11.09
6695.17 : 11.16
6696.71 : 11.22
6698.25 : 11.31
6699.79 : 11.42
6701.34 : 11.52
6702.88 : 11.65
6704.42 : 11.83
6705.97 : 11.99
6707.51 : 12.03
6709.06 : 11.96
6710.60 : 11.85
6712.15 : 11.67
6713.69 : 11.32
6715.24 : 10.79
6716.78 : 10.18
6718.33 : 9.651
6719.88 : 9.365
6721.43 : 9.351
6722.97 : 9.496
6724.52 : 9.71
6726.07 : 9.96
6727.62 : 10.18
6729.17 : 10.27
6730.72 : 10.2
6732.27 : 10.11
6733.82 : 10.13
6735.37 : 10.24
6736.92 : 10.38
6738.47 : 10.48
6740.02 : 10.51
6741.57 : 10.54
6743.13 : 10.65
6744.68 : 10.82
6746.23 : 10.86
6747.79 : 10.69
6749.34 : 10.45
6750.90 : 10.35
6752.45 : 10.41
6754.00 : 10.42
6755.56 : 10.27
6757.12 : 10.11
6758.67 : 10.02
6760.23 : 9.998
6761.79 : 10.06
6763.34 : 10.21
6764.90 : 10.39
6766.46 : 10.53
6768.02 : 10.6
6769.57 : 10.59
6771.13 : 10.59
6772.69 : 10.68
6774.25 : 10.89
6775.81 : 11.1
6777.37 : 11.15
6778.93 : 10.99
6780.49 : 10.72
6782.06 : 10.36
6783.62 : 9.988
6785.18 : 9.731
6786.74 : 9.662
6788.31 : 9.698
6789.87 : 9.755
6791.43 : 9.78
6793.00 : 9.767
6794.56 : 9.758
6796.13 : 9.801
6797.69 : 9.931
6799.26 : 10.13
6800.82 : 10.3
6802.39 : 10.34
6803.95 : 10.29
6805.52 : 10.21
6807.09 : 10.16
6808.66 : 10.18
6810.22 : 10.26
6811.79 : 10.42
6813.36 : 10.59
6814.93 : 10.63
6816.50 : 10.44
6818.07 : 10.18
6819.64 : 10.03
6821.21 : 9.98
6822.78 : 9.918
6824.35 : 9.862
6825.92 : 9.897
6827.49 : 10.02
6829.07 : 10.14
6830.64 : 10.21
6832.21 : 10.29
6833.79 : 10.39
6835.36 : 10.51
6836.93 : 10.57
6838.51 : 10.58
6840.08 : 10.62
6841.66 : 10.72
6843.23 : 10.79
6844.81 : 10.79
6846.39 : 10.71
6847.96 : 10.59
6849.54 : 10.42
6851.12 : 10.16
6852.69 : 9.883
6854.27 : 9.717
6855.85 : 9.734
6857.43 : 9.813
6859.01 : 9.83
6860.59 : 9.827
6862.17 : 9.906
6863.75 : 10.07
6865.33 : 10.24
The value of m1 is 1.04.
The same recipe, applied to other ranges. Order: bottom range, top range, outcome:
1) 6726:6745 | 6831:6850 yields 1.05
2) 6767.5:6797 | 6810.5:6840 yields 1.01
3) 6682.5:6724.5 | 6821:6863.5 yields 0.97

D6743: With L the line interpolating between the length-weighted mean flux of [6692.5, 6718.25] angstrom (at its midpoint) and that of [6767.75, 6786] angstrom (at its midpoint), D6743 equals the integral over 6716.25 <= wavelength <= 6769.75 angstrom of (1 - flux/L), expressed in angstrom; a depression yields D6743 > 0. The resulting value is 3.6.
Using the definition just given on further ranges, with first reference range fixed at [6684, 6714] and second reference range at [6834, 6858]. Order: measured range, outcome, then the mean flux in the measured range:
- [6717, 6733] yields 1.9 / 9.84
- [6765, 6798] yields 1.6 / 10.3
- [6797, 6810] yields 0.6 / 10.2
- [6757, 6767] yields 0.7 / 10.2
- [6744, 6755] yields 0.5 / 10.6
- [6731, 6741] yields 0.7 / 10.3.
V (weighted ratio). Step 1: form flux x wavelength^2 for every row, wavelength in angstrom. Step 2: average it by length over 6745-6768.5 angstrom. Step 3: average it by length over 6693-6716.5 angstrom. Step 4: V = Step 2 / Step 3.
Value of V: 0.9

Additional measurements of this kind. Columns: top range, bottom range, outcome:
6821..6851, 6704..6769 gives 1.02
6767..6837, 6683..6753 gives 0.98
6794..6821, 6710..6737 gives 1.02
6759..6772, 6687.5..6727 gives 0.96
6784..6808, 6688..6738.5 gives 0.95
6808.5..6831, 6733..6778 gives 0.99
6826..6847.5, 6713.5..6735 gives 1.08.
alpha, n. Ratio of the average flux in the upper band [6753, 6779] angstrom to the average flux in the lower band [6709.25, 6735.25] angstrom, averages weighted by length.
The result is 1.0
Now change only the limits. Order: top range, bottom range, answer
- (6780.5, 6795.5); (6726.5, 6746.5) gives 0.95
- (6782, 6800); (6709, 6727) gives 0.95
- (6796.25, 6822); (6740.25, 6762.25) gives 0.98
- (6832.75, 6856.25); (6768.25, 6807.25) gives 1.02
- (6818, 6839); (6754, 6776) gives 0.98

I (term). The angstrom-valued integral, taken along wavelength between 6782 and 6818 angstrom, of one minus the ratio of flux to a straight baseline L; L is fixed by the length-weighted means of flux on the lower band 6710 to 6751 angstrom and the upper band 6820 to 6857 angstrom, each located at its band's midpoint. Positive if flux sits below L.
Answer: 0.8 angstrom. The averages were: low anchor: 10.4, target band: 10.1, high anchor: 10.3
